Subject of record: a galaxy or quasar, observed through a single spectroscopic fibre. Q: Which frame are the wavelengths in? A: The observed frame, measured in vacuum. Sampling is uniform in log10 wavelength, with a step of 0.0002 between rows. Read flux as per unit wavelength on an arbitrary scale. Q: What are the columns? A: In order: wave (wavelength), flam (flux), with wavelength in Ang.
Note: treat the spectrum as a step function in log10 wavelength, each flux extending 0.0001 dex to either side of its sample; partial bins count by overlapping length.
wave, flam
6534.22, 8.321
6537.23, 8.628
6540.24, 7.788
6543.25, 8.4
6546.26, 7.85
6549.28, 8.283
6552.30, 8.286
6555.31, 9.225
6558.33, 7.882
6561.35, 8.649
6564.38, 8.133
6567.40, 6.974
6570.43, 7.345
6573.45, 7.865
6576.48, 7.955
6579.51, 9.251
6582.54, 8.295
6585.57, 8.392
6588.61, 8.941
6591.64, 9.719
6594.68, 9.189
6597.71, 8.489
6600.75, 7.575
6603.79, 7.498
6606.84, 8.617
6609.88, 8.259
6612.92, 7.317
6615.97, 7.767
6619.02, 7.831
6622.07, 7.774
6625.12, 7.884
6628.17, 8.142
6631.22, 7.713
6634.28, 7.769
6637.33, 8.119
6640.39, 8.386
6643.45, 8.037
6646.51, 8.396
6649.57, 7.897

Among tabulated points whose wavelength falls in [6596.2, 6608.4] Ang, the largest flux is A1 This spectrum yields 8.617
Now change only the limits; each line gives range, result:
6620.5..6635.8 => 8.142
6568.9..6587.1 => 9.251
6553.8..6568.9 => 9.225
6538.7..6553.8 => 8.4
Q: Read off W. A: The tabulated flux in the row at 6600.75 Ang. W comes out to 7.575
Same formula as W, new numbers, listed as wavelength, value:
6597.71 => 8.489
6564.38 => 8.133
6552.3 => 8.286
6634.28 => 7.769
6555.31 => 9.225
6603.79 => 7.498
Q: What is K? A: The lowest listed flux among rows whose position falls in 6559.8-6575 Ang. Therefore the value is 6.974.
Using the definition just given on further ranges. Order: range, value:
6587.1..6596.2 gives 8.941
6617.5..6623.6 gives 7.774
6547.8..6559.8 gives 7.882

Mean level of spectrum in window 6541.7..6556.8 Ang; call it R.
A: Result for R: 8.41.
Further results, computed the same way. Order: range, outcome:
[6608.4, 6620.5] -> 7.79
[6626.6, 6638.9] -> 7.94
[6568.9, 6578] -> 7.72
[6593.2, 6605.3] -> 8.19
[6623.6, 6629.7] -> 8.02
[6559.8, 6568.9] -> 7.92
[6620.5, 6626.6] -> 7.83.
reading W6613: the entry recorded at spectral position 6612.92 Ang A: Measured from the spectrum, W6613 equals 7.317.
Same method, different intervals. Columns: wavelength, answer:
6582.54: 8.295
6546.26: 7.85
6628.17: 8.142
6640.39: 8.386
